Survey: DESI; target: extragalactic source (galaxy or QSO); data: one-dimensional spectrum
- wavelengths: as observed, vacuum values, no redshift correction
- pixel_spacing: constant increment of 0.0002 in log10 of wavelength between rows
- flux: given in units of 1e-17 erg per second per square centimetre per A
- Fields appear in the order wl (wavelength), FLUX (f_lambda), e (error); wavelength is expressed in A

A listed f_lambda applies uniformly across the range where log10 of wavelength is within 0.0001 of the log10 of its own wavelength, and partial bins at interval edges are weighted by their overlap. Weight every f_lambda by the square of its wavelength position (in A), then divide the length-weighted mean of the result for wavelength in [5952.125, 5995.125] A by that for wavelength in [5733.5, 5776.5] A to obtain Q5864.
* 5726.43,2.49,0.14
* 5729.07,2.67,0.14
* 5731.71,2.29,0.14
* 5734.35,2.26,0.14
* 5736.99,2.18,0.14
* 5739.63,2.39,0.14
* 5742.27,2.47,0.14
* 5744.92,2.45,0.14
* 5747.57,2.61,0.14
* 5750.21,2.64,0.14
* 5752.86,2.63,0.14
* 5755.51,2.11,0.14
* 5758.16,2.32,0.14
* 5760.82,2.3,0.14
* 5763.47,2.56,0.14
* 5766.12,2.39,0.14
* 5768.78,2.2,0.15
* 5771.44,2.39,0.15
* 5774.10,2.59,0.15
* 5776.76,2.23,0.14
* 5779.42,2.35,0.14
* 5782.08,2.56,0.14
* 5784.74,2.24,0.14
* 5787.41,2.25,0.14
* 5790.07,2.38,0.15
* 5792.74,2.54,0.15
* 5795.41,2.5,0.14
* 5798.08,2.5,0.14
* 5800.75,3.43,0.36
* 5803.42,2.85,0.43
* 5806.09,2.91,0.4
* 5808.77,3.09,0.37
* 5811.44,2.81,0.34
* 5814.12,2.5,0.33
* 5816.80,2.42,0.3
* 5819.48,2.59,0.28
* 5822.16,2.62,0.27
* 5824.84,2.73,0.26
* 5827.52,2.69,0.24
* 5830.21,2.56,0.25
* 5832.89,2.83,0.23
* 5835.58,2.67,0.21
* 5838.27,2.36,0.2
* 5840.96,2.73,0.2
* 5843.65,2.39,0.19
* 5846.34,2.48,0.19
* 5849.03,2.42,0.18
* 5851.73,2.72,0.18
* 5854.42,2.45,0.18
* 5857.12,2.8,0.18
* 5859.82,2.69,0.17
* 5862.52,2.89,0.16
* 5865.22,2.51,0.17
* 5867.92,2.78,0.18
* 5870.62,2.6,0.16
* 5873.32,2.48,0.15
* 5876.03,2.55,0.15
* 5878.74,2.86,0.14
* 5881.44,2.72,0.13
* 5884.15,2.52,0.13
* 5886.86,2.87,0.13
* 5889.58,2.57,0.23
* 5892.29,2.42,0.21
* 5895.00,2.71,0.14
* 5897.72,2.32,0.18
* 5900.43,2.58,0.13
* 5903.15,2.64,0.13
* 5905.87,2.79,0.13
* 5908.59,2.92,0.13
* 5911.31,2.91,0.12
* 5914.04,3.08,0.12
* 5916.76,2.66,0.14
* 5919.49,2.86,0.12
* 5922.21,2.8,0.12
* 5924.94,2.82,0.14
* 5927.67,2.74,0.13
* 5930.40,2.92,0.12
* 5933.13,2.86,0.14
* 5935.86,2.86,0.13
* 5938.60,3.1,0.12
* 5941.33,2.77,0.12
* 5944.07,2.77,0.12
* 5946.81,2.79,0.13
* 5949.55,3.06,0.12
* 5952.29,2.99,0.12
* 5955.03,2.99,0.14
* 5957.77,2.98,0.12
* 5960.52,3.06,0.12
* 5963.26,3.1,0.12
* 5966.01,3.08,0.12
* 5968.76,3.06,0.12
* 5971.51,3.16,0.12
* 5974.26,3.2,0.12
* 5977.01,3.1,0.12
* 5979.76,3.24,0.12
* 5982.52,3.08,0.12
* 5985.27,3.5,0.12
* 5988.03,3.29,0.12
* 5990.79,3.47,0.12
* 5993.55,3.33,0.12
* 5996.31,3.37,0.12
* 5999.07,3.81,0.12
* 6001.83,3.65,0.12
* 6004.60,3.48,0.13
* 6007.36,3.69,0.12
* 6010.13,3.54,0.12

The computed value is 1.4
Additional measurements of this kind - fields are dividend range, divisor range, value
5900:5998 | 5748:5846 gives 1.24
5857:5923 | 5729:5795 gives 1.18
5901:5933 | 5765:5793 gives 1.25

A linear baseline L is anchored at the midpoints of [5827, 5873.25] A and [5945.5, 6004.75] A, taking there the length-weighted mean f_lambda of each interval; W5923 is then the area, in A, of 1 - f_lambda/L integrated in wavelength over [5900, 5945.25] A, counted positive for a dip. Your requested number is 1.96 A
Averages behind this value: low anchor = 2.62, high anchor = 3.21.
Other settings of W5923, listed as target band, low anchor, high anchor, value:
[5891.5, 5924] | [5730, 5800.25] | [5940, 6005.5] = 2.3 A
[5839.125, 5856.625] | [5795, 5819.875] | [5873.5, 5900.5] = 1.0 A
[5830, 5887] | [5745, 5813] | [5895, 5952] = 1.3 A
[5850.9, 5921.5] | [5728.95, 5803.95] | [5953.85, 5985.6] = 3.8 A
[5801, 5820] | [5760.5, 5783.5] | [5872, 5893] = -2.3 A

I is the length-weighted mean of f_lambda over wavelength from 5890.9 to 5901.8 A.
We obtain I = 2.51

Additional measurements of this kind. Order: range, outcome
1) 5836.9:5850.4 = 2.48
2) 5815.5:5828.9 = 2.61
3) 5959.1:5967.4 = 3.08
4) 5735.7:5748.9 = 2.42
